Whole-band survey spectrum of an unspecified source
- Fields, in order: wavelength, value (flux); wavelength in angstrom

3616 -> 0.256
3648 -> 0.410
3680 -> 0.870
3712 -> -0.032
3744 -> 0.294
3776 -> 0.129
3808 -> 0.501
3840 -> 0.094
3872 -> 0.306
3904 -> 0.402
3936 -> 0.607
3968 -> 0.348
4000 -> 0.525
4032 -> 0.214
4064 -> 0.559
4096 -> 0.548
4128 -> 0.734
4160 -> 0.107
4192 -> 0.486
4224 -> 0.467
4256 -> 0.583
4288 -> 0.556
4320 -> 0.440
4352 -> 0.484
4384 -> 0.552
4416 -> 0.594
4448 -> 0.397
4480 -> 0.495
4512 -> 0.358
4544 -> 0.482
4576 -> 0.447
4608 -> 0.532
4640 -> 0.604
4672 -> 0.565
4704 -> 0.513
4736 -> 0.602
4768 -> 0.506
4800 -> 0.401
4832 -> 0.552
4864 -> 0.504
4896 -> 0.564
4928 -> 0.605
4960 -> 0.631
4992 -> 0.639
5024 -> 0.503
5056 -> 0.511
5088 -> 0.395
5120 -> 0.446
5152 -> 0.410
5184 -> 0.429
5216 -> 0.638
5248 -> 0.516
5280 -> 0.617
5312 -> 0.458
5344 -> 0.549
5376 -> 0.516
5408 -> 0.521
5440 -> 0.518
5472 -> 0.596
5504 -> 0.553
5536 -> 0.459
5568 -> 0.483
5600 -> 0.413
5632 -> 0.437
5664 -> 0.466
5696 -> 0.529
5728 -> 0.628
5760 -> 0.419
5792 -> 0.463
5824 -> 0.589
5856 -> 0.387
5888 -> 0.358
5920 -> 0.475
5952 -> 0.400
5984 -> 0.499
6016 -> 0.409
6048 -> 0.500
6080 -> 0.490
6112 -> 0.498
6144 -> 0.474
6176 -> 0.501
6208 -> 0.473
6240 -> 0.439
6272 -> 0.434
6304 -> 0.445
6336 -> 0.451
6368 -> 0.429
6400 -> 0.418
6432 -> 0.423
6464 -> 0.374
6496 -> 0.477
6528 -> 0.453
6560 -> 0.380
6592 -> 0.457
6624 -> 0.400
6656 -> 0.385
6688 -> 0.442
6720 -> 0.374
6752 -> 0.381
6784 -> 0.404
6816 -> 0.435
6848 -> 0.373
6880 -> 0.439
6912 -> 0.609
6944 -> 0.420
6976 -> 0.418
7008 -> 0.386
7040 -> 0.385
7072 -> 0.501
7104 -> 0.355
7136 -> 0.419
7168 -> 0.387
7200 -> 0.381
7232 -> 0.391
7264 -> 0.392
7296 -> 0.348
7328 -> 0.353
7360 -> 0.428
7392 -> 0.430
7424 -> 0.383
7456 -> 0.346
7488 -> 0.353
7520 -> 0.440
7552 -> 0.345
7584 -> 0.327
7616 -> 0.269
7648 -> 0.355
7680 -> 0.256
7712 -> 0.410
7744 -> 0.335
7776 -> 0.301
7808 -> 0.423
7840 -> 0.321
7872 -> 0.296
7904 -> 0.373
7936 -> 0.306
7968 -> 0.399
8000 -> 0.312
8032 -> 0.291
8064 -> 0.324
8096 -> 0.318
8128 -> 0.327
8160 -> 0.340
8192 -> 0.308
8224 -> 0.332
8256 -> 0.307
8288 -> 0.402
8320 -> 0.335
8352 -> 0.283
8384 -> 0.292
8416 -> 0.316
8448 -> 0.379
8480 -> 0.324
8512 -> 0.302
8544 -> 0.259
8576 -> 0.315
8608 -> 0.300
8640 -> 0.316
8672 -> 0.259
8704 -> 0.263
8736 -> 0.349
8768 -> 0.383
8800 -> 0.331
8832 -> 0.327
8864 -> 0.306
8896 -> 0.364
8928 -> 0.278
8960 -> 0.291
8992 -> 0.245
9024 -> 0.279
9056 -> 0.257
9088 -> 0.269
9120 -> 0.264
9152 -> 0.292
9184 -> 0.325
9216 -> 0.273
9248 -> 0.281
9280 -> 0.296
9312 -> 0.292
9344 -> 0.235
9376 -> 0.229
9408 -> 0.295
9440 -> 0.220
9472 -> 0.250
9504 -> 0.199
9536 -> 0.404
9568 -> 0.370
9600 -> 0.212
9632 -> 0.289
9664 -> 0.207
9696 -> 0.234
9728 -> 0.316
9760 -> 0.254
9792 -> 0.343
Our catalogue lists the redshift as 0.052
